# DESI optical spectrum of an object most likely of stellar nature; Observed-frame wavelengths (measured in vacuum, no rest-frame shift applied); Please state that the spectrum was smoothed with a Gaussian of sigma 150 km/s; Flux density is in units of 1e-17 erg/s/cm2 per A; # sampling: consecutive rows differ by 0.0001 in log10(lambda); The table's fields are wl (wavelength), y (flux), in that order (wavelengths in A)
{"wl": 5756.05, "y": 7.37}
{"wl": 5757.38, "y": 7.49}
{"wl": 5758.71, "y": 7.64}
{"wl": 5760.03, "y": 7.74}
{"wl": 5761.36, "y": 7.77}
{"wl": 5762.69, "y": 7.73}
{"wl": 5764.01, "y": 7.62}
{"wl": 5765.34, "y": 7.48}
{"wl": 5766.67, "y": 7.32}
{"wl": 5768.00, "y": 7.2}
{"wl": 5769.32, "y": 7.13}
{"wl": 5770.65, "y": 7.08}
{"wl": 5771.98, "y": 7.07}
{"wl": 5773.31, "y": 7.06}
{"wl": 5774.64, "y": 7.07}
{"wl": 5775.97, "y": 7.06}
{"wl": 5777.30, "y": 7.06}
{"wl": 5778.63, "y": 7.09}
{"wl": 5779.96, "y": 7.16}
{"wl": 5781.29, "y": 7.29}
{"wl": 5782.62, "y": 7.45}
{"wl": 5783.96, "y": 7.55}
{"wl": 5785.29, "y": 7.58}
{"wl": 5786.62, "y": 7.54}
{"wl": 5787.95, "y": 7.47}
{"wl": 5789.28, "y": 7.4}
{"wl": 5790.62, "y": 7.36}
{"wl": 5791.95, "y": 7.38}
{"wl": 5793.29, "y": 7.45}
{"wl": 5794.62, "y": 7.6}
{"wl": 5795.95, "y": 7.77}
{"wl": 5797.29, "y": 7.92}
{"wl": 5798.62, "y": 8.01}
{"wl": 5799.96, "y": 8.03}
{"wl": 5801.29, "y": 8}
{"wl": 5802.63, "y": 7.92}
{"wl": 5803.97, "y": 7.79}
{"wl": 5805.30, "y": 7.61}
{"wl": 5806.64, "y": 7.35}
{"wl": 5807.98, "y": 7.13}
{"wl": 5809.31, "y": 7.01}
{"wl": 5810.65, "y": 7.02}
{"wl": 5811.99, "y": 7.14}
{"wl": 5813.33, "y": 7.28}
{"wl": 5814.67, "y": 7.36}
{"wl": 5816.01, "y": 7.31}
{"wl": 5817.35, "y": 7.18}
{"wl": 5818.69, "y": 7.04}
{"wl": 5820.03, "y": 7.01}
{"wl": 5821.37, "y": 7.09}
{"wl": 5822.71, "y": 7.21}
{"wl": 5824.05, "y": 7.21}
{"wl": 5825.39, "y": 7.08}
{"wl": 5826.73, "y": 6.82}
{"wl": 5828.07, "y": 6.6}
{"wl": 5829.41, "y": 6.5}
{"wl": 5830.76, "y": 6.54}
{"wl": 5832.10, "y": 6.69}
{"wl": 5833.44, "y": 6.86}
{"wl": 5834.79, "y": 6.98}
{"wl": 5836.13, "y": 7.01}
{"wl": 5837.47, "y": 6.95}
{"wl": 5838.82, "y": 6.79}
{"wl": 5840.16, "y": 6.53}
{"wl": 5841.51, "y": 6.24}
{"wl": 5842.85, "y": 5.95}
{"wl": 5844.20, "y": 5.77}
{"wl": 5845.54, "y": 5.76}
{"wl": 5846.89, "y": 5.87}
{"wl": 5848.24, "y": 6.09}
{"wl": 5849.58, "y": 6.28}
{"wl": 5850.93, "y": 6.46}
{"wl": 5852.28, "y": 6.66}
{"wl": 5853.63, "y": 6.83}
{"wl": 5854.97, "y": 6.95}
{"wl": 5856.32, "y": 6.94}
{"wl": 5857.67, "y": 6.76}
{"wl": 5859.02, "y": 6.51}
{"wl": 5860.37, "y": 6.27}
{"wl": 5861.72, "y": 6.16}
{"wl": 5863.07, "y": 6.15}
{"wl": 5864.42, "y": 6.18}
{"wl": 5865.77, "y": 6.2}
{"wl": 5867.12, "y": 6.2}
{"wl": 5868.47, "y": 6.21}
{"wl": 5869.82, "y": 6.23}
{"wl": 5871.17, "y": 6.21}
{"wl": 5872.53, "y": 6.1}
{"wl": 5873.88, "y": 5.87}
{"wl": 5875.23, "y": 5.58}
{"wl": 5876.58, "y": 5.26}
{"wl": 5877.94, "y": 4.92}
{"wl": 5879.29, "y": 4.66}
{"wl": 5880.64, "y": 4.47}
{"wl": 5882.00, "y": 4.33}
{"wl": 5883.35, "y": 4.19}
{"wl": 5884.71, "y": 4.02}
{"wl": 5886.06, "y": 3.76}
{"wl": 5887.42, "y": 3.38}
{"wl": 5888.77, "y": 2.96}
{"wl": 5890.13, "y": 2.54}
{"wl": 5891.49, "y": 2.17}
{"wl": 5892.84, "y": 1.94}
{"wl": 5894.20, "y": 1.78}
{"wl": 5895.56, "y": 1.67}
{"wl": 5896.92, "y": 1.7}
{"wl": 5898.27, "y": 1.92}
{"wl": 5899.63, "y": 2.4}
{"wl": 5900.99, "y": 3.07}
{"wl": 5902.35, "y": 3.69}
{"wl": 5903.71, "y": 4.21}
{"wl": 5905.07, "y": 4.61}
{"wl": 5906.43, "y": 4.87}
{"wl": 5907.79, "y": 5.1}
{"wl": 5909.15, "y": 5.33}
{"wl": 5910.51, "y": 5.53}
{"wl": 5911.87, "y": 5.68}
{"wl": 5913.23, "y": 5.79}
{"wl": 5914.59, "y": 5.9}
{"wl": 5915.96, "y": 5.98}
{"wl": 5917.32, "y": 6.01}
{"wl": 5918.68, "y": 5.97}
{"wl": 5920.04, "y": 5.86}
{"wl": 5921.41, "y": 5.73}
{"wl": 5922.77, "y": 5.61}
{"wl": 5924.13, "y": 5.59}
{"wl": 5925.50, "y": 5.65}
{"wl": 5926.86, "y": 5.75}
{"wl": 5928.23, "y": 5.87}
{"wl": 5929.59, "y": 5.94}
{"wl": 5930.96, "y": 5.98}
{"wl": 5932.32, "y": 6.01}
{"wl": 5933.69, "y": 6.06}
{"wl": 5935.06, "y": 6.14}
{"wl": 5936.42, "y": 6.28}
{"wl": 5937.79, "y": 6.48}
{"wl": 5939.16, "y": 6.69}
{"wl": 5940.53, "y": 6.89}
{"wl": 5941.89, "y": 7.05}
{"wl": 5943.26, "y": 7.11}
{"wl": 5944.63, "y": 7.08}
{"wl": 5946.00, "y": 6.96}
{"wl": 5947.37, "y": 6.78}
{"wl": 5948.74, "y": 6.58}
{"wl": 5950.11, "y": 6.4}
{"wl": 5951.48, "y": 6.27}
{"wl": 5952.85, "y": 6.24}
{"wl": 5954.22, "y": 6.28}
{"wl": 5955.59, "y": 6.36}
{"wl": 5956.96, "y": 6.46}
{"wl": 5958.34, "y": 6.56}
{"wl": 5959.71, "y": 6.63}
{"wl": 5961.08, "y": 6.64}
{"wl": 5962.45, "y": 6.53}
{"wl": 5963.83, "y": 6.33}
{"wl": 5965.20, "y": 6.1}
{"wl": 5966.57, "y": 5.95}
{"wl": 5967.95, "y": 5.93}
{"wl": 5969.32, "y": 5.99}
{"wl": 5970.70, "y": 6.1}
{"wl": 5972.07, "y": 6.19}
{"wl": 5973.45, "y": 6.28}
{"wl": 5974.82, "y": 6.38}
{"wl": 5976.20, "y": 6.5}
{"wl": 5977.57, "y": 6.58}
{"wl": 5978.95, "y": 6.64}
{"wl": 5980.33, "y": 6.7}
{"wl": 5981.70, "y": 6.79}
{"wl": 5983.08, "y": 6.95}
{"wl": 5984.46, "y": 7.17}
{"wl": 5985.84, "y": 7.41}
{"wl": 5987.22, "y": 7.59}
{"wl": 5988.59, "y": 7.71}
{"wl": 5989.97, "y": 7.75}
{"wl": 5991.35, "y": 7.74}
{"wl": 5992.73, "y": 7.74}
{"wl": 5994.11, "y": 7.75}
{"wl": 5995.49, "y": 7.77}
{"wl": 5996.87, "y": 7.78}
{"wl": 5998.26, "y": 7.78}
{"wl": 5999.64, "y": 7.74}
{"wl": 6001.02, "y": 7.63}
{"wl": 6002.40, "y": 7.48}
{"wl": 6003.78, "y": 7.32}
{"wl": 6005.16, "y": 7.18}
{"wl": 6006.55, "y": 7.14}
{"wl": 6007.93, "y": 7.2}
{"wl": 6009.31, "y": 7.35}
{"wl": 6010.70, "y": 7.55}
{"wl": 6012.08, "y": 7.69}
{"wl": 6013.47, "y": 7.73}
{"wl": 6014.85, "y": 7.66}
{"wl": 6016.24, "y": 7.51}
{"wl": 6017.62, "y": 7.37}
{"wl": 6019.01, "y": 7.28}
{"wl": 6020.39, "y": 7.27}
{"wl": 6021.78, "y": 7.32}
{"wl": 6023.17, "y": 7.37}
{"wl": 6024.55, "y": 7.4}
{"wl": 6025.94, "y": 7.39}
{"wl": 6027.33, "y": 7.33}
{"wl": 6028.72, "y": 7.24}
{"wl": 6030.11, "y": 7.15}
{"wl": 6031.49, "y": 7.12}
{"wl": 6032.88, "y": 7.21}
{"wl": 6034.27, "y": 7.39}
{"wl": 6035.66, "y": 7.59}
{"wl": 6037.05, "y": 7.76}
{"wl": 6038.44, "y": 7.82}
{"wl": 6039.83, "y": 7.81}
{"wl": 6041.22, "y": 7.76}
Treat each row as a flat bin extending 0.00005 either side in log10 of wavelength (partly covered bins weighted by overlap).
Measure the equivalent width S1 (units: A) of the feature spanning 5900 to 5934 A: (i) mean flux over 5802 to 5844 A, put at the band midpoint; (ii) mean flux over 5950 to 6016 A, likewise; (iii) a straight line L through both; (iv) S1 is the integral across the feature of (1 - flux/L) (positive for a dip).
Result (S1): 7.7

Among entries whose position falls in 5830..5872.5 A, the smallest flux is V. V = 5.76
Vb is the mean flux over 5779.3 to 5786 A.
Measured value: 7.41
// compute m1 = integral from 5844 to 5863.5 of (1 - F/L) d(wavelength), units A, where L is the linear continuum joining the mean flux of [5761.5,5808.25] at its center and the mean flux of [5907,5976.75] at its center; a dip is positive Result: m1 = 1.5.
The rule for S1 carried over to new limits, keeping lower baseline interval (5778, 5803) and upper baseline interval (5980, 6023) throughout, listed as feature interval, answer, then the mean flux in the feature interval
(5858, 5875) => 3.0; 6.19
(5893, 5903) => 6.9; 2.29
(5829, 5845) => 2.1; 6.56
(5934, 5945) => 1.2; 6.68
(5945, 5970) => 3.6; 6.4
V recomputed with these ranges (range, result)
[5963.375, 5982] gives 5.93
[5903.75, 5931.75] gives 4.61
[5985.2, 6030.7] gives 7.14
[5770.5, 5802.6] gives 7.06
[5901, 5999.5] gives 3.69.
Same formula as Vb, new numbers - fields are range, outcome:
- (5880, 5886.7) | 4.15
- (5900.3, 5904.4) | 3.65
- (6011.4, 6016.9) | 7.64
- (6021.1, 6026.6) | 7.37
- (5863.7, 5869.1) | 6.2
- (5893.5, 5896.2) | 1.72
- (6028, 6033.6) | 7.19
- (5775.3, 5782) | 7.14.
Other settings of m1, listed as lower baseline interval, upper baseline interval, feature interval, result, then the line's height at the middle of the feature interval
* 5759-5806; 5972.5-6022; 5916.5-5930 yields 2.9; 7.37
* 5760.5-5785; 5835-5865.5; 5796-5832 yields -2.3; 6.83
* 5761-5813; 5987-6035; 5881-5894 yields 7.4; 7.45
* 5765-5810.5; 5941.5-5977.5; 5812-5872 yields 4.2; 7.11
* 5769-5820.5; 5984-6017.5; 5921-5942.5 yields 4.0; 7.5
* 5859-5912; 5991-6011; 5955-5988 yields 1.1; 6.75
